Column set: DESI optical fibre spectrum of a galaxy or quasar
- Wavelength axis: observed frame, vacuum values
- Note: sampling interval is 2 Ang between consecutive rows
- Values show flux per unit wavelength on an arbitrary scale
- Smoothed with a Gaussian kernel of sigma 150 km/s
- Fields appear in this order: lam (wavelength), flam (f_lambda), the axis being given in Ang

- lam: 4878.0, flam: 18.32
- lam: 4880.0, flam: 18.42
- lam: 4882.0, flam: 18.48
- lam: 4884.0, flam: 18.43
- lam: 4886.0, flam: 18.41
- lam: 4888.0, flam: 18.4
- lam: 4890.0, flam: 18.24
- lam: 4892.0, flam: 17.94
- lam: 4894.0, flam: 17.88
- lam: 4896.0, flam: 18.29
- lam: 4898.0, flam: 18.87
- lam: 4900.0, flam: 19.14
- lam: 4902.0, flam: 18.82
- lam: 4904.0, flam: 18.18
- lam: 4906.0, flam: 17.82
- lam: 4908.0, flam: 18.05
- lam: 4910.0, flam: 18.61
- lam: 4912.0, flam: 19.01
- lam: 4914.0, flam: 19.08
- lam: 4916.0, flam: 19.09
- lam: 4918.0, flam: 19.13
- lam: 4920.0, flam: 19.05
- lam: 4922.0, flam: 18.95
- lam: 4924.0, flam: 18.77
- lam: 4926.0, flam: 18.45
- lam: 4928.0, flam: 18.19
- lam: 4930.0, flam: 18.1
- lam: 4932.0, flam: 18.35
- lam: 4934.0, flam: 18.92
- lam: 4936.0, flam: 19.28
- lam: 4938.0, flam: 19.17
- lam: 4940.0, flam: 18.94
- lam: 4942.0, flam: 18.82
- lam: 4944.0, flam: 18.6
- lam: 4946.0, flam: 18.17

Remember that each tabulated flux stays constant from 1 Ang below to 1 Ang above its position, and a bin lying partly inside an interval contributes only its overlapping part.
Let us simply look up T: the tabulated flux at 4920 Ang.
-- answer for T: 19.05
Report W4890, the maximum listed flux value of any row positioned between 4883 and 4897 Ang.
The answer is 18.43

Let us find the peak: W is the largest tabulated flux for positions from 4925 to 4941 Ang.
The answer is 19.28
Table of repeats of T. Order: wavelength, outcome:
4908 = 18.05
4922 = 18.95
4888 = 18.4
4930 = 18.1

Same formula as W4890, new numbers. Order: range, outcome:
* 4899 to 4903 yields 19.14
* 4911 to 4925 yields 19.13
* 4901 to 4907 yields 18.82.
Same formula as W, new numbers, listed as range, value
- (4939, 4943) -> 18.94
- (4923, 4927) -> 18.77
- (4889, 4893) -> 18.24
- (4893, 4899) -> 18.87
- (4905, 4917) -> 19.09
